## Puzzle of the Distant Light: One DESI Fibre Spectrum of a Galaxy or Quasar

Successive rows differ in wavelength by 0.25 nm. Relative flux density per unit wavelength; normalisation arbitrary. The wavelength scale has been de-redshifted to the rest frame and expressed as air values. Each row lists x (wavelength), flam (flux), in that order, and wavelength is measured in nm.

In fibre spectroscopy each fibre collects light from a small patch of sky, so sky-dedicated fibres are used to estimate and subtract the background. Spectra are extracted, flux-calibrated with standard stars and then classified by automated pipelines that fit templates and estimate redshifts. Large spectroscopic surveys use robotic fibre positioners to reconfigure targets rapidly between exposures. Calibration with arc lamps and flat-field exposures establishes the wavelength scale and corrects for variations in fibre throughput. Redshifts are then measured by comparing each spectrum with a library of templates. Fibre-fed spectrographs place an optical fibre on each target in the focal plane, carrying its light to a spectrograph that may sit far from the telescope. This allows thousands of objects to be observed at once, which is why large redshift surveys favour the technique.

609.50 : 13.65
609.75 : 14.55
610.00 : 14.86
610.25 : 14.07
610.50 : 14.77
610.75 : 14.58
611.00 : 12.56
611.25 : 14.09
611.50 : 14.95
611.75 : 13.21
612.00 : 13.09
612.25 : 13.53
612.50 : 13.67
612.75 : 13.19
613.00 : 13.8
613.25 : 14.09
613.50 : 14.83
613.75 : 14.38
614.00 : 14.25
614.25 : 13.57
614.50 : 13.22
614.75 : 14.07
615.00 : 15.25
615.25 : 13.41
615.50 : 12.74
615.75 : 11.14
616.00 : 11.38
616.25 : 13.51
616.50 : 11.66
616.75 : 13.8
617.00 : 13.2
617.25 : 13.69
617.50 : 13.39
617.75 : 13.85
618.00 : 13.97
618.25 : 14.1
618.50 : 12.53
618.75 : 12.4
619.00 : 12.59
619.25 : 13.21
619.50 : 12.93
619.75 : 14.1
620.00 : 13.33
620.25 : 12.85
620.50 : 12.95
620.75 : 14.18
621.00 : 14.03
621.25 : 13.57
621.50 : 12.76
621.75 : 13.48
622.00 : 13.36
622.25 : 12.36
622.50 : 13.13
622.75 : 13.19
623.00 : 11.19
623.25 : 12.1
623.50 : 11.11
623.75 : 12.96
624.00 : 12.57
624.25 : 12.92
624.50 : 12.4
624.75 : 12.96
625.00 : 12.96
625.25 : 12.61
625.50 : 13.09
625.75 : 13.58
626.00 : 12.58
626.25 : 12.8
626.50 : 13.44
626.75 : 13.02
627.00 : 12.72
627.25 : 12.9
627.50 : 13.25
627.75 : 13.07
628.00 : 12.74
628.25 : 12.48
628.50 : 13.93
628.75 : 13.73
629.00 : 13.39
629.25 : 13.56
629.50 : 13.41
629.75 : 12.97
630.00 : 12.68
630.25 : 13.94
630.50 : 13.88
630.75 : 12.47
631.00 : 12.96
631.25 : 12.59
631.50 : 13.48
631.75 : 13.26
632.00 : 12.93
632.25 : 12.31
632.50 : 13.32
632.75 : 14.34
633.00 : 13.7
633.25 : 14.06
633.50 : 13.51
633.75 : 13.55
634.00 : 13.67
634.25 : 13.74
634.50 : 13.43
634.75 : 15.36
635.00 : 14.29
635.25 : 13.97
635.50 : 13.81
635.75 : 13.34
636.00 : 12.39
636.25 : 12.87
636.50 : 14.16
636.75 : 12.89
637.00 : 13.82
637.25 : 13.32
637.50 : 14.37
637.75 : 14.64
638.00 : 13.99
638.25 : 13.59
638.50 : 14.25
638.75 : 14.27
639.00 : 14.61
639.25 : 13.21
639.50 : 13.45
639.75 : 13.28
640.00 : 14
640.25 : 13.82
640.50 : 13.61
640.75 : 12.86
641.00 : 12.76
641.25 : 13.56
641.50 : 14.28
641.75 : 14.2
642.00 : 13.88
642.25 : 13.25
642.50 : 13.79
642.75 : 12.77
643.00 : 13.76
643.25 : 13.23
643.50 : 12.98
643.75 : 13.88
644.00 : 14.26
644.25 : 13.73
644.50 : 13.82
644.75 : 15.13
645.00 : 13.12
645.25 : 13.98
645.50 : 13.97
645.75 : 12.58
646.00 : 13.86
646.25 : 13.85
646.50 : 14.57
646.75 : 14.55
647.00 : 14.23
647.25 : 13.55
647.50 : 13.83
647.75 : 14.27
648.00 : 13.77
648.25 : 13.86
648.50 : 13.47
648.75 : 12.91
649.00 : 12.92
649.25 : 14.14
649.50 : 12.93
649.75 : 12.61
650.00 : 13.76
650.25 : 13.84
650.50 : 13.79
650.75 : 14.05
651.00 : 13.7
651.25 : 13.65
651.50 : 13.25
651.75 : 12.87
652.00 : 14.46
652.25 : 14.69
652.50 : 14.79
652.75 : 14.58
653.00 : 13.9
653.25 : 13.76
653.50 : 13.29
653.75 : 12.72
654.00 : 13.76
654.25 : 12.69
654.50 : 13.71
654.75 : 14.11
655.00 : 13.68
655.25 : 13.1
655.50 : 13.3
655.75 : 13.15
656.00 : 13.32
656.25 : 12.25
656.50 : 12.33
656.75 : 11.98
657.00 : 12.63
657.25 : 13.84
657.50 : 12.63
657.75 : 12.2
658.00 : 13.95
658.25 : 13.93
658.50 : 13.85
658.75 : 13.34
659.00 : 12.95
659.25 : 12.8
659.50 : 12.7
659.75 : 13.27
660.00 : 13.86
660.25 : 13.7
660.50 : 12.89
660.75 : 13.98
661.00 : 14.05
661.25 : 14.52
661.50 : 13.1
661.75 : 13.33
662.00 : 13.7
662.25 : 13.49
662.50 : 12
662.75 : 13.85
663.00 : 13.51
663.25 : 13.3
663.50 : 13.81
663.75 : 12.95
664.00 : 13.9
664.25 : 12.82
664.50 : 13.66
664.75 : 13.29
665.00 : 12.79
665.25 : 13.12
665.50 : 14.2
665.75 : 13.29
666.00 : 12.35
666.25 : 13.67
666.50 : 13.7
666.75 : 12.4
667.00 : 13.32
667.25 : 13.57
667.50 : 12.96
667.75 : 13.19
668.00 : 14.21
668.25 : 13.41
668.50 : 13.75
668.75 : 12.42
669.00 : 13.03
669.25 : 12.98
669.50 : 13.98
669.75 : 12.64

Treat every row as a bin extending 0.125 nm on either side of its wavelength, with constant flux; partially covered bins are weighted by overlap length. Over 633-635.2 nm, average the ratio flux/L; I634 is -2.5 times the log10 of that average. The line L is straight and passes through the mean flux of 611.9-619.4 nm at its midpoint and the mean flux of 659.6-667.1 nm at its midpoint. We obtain -0.04 mag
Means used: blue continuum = 13.4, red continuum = 13.4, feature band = 13.9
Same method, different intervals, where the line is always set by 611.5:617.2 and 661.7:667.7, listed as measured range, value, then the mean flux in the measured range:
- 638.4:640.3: -0.04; 13.9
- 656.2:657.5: 0.06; 12.6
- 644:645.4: -0.05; 14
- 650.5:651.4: -0.04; 13.8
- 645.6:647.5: -0.04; 13.9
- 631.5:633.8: 0.00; 13.4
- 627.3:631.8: 0.02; 13.2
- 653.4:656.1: 0.00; 13.3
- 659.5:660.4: -0.01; 13.5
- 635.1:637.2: 0.00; 13.4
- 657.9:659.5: -0.01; 13.4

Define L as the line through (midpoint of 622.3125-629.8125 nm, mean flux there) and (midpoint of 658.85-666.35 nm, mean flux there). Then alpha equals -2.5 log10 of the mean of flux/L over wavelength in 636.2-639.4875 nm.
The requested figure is -0.07 mag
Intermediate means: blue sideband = 12.9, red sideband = 13.4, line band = 13.9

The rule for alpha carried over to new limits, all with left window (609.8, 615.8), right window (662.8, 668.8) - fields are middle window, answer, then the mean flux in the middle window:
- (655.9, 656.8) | 0.08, 12.5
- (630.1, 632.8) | 0.04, 13.2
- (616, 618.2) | 0.04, 13.3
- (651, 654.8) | -0.02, 13.7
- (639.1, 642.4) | 0.00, 13.6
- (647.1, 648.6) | -0.02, 13.8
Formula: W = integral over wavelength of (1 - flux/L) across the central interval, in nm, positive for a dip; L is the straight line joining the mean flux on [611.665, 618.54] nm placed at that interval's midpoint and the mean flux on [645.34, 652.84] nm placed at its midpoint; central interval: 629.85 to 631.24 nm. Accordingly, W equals 0.05 nm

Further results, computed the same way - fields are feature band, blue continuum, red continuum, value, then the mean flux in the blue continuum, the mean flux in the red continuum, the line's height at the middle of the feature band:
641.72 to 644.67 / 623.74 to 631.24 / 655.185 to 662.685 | -0.11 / 13.1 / 13.2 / 13.1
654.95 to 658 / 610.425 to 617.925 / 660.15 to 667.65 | 0.12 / 13.6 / 13.4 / 13.4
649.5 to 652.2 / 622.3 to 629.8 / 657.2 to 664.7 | -0.07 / 12.9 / 13.4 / 13.2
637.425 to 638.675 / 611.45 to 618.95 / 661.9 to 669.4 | -0.07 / 13.4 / 13.3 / 13.4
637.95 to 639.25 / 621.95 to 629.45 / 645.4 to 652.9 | -0.07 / 12.9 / 13.8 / 13.4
